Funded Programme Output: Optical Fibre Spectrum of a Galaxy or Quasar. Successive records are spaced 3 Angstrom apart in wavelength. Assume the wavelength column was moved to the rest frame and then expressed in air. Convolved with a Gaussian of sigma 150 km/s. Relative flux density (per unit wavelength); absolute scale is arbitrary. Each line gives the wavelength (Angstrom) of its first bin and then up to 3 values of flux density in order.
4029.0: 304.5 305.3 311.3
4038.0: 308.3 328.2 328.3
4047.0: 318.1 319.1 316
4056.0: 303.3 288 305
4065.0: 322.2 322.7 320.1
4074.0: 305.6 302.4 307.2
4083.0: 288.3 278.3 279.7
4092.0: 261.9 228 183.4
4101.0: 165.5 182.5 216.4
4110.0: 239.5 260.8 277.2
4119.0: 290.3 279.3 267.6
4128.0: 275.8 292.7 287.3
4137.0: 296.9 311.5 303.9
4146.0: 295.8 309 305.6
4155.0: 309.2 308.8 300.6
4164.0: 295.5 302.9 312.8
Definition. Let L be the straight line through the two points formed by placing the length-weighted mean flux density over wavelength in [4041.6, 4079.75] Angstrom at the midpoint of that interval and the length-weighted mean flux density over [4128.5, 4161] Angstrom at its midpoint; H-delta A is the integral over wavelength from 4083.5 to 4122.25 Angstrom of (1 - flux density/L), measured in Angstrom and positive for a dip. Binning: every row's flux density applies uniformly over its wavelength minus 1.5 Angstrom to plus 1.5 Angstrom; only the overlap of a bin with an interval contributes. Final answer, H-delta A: 8.23 Angstrom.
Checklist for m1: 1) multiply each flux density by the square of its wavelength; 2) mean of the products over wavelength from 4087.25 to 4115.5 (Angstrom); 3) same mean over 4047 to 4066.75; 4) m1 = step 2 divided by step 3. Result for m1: 0.7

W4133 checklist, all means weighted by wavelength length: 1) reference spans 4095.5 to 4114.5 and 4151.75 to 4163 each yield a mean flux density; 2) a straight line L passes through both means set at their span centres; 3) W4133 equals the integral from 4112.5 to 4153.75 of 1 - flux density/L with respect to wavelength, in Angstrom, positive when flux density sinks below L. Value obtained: -4.8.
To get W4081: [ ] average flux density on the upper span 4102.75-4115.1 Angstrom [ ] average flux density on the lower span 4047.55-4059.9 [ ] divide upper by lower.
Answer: 0.7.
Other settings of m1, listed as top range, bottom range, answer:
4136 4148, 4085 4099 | 1.25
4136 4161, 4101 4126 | 1.26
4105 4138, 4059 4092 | 0.92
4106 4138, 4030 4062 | 0.90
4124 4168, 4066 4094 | 1.04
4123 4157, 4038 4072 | 0.98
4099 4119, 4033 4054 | 0.74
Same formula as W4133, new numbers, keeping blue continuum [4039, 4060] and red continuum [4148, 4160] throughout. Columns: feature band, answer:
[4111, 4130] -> 2.2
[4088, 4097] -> 1.8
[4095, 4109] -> 5.3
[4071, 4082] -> 0.2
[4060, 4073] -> -0.1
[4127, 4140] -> 0.8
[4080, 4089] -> 0.7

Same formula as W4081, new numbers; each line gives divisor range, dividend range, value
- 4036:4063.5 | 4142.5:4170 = 0.97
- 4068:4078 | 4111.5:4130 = 0.88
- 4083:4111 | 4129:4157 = 1.31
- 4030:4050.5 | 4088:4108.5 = 0.68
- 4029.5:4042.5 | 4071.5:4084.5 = 0.97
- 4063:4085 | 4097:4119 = 0.72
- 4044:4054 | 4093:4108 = 0.62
